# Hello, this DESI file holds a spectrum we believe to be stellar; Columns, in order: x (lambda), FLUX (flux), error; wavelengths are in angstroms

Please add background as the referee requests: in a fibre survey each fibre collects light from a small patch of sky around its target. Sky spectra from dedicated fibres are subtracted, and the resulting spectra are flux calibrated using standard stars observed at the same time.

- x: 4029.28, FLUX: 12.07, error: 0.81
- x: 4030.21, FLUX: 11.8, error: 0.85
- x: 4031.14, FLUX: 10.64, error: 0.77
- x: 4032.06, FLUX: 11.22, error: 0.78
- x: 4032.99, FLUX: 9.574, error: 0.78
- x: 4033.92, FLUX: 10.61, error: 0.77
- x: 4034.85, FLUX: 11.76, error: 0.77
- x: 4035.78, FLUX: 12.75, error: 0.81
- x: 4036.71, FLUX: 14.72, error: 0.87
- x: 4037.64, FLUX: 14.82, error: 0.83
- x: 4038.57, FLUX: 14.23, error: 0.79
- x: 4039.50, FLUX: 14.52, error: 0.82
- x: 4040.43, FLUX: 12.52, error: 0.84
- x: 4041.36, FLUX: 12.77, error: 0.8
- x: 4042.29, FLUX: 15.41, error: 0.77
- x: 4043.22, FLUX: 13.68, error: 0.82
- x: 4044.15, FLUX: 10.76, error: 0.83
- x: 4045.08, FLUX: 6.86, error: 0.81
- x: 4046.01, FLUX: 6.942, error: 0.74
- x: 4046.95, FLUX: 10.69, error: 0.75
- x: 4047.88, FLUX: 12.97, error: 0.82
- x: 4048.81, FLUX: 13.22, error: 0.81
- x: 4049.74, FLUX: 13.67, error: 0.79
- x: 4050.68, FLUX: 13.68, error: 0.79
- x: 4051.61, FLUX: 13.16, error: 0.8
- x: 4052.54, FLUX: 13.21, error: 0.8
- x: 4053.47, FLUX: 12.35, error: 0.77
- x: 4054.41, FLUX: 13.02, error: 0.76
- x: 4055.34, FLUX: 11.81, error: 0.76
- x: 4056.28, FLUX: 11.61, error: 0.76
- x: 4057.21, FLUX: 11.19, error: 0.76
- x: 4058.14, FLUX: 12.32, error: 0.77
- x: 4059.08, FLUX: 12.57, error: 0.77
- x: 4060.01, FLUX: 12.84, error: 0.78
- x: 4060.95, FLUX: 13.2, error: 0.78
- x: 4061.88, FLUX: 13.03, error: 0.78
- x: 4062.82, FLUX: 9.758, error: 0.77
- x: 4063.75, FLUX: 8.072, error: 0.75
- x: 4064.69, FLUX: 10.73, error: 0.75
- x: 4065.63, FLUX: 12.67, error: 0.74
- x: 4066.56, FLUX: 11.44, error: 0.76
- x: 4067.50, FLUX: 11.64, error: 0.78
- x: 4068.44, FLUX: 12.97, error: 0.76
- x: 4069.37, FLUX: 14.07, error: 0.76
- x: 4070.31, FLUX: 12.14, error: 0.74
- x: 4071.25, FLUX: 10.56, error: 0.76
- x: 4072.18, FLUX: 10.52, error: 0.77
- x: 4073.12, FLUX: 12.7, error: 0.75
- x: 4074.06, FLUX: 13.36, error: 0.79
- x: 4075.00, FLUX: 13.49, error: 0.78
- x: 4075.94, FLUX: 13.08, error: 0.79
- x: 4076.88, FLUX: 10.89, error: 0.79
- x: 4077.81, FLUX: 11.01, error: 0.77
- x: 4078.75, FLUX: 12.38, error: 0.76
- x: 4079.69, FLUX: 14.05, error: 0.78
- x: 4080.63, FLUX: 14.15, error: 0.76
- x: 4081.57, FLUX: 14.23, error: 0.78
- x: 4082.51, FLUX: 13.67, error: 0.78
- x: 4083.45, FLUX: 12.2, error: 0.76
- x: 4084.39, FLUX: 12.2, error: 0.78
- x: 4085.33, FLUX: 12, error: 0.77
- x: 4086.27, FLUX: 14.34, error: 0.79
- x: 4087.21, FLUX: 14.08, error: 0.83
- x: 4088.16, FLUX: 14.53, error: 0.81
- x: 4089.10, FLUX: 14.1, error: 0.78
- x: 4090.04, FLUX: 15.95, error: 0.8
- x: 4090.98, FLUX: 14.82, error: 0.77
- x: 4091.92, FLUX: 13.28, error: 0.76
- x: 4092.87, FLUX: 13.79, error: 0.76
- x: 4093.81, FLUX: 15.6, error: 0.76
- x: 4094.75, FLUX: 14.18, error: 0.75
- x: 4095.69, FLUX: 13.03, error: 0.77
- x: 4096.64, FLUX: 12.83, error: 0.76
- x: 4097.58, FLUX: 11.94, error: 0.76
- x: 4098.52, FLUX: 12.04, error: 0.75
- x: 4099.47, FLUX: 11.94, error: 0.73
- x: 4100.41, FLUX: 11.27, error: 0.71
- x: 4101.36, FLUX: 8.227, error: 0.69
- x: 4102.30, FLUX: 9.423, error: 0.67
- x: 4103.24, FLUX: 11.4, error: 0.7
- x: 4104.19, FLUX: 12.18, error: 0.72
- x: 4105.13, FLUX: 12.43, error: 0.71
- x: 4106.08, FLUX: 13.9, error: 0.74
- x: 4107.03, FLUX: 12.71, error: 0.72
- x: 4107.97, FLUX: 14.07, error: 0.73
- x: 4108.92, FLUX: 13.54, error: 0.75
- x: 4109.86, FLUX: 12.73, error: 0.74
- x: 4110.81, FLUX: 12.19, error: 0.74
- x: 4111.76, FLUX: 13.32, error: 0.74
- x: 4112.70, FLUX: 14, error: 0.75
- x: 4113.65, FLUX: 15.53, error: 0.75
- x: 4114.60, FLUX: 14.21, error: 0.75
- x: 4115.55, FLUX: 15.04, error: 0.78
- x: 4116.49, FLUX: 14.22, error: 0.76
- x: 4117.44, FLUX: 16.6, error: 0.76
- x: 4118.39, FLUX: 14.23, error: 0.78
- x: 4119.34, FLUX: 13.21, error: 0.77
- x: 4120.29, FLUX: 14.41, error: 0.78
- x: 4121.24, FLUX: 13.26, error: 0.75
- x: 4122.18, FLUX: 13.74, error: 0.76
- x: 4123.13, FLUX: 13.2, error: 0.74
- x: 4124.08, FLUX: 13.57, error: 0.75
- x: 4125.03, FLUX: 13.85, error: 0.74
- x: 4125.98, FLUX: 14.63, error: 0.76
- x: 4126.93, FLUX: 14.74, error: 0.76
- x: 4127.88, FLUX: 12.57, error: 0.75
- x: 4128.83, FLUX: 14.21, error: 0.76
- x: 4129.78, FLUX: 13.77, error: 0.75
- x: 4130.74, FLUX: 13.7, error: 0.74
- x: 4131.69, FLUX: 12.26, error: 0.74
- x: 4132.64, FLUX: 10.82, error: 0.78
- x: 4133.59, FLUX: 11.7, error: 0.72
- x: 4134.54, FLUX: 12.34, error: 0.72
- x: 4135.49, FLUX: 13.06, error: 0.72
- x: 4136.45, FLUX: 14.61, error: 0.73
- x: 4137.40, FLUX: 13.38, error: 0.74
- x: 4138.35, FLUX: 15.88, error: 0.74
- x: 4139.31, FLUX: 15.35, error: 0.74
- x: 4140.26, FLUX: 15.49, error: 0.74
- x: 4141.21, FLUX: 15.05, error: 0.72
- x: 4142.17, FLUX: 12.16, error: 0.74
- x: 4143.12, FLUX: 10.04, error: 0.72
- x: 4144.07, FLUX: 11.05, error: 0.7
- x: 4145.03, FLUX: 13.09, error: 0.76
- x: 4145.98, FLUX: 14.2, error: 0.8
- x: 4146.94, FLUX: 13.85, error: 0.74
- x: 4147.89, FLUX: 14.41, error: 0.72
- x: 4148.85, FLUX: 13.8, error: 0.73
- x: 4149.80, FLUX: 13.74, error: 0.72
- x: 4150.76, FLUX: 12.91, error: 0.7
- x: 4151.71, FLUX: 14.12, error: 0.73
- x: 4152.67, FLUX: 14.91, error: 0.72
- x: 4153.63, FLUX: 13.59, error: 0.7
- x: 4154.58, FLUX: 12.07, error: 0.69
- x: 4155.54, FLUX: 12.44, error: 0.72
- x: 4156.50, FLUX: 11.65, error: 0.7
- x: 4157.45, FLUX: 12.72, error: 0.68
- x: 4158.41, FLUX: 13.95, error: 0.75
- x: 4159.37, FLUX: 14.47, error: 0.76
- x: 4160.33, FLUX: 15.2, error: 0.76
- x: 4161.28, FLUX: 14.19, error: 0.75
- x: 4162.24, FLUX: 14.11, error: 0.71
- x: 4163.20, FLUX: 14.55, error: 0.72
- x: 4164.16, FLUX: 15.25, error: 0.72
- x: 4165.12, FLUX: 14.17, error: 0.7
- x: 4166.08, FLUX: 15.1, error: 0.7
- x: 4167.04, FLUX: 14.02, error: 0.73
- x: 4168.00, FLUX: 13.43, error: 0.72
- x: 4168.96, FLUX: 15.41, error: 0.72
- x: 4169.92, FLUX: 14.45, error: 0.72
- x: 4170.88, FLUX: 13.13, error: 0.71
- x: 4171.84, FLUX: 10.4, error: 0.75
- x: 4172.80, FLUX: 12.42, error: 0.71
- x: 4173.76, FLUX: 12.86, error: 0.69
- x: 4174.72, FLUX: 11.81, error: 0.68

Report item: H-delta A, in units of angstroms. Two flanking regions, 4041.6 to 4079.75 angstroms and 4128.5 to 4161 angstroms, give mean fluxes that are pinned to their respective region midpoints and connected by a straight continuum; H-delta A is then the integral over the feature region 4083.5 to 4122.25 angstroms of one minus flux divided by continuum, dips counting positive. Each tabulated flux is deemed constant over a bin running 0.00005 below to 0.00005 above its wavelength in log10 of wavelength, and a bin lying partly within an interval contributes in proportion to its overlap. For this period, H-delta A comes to -1.8 angstroms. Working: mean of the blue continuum 12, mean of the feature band 13.3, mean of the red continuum 13.4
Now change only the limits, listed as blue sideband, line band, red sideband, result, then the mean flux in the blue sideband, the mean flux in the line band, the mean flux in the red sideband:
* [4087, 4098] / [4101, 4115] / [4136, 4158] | 1.2 angstroms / 14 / 12.7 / 13.5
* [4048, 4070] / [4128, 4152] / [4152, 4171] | 0.4 angstroms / 12.3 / 13.4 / 14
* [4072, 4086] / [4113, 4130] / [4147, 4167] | -1.0 angstroms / 12.7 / 14.2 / 13.9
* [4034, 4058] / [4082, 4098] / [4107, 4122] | -0.3 angstroms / 12.5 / 13.7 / 14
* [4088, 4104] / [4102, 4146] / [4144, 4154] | -0.5 angstroms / 12.8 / 13.4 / 13.7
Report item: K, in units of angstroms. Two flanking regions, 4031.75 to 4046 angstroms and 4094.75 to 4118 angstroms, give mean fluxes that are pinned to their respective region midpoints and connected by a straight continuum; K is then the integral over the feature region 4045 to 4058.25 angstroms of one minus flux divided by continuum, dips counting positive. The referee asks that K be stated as 0.50 angstroms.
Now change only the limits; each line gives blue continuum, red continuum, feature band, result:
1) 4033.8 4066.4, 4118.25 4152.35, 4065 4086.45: 0.11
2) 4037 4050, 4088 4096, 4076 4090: 0.81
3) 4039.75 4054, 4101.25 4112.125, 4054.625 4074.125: 0.57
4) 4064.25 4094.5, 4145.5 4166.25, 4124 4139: 0.15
